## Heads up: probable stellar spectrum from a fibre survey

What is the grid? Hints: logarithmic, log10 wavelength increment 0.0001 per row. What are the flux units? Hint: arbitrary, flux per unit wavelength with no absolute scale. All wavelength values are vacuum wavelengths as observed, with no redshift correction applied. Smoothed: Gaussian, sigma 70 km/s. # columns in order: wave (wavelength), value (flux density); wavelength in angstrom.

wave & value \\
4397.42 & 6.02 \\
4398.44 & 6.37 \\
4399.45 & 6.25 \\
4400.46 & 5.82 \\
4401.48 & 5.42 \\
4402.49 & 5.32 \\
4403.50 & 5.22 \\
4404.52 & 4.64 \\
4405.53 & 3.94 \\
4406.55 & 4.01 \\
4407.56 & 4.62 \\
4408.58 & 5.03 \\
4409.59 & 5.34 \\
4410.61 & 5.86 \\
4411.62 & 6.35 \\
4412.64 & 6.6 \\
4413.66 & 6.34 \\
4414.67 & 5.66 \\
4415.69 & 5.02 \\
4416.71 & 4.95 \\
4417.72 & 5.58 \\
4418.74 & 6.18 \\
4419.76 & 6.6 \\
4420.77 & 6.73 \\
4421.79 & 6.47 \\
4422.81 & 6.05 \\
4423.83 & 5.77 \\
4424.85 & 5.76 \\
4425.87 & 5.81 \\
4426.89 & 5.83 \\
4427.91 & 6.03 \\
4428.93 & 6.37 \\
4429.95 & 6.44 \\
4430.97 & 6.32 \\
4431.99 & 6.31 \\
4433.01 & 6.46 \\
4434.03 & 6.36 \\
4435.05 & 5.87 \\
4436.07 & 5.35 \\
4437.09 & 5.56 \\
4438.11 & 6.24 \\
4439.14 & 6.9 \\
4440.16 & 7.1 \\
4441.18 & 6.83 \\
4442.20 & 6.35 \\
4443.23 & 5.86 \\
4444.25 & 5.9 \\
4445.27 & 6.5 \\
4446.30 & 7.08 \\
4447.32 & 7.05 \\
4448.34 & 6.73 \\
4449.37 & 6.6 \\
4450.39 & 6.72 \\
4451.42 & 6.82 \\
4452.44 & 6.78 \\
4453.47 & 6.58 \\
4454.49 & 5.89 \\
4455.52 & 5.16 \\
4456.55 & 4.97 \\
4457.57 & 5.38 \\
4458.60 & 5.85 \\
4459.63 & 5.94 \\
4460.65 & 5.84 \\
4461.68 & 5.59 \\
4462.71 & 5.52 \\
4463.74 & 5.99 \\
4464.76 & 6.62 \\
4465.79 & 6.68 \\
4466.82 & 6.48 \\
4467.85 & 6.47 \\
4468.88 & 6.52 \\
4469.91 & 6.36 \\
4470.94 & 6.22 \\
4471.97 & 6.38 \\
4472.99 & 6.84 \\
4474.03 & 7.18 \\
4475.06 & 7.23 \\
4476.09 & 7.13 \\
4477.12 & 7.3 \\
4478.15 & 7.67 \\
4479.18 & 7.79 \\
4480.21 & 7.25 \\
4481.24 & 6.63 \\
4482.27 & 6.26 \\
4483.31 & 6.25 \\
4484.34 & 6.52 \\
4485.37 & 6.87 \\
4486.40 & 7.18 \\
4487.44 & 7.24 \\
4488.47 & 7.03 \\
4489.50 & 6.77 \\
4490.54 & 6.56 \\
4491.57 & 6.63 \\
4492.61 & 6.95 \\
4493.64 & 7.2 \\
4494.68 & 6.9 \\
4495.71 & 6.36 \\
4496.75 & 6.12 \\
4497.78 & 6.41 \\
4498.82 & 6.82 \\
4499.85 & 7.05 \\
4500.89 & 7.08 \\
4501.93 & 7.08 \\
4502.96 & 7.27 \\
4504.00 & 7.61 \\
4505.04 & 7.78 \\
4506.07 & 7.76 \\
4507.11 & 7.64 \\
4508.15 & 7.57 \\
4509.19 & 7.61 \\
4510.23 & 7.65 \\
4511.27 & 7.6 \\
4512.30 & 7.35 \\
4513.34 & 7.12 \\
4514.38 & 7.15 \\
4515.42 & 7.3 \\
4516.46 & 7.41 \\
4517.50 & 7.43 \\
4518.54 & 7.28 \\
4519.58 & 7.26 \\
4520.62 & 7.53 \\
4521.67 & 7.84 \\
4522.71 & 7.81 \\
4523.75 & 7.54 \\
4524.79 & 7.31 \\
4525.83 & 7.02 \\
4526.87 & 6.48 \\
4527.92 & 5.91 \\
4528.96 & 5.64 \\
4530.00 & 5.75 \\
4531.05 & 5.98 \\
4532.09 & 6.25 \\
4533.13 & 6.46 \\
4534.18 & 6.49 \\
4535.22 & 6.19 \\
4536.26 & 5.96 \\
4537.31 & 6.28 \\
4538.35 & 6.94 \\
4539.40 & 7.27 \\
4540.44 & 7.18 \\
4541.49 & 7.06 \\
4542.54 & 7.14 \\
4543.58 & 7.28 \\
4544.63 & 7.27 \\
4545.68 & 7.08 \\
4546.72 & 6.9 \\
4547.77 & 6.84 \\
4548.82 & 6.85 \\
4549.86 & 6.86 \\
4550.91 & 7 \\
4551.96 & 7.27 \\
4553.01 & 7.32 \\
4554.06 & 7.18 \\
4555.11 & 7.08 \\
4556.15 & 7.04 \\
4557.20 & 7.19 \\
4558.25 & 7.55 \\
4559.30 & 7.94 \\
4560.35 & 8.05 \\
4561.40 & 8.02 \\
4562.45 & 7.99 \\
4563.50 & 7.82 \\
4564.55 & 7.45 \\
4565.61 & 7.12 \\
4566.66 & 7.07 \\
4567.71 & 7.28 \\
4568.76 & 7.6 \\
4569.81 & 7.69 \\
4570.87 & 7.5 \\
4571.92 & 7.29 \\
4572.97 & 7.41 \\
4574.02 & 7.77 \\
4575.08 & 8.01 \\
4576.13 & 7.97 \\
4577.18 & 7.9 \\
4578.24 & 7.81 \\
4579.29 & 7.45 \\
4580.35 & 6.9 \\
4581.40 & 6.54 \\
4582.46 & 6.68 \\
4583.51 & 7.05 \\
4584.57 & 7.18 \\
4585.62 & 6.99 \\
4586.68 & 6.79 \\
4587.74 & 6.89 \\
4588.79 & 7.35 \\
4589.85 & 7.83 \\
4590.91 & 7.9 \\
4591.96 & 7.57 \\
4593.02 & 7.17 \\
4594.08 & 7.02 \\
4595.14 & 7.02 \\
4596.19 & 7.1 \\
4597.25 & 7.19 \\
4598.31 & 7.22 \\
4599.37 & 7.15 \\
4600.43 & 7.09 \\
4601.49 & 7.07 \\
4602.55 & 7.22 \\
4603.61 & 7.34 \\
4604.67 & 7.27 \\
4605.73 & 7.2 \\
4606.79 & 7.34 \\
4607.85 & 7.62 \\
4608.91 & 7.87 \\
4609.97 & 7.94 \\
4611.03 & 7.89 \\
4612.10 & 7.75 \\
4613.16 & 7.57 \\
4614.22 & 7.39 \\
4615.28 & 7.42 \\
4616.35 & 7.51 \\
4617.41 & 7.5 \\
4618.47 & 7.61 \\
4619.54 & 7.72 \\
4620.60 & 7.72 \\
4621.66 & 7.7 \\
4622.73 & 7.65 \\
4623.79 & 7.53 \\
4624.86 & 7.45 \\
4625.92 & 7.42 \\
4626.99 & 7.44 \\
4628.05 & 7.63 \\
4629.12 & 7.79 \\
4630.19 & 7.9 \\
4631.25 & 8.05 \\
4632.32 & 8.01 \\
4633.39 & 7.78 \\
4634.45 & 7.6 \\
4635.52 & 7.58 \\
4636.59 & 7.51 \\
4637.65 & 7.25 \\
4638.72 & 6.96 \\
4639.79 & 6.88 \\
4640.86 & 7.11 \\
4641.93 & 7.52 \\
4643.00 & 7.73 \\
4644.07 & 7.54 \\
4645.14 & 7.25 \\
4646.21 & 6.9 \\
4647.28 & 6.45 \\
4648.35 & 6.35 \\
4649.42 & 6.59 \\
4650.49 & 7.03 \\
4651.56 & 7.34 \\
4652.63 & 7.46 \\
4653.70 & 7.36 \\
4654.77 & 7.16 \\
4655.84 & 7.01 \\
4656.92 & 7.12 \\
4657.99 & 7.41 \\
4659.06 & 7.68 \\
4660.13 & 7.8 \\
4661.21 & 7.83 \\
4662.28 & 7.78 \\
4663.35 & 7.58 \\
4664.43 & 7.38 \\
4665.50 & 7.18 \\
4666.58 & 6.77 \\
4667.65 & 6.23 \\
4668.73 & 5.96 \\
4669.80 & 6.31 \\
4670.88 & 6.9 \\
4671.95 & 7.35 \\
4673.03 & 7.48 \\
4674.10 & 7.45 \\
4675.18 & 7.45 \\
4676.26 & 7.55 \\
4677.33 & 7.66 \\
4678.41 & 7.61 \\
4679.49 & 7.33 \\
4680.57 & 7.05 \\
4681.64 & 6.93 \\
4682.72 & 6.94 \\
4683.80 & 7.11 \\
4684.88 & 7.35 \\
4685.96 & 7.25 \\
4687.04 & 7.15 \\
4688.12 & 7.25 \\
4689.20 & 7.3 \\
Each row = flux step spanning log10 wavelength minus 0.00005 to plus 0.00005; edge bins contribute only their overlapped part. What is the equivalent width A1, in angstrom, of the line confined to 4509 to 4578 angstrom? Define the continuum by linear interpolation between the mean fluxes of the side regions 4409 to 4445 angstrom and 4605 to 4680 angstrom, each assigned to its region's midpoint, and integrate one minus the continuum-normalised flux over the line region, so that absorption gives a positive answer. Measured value -4.0 angstrom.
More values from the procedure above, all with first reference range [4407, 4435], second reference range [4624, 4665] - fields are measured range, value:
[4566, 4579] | -1.3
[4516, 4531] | -0.8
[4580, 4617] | -1.0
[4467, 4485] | -1.5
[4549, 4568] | -1.6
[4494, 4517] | -2.5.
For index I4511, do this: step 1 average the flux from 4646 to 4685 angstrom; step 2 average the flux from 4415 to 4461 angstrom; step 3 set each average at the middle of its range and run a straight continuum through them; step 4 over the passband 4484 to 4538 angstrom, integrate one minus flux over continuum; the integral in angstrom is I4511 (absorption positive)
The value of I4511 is -4.1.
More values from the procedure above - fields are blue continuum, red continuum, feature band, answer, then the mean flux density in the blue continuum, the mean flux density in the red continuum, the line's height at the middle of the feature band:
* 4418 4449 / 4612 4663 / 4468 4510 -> -2.4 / 6.29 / 7.43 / 6.6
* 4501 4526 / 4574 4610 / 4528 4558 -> 2.5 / 7.46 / 7.31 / 7.4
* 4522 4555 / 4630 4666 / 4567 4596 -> -1.4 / 6.8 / 7.35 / 7.02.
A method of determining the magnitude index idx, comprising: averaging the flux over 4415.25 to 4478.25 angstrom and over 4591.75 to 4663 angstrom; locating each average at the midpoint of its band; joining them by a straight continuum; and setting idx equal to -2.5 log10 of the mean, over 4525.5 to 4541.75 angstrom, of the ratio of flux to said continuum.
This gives 0.07 mag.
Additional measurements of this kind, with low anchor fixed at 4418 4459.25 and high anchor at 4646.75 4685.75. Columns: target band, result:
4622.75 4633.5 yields -0.101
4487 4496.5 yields -0.061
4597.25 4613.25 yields -0.077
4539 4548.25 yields -0.071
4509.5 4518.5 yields -0.131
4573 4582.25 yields -0.107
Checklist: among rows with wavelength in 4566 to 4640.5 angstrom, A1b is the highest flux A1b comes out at 8.05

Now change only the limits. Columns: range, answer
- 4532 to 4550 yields 7.28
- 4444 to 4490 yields 7.79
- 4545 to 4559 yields 7.55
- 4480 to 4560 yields 7.94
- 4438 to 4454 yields 7.1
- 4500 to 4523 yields 7.84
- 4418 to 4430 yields 6.73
